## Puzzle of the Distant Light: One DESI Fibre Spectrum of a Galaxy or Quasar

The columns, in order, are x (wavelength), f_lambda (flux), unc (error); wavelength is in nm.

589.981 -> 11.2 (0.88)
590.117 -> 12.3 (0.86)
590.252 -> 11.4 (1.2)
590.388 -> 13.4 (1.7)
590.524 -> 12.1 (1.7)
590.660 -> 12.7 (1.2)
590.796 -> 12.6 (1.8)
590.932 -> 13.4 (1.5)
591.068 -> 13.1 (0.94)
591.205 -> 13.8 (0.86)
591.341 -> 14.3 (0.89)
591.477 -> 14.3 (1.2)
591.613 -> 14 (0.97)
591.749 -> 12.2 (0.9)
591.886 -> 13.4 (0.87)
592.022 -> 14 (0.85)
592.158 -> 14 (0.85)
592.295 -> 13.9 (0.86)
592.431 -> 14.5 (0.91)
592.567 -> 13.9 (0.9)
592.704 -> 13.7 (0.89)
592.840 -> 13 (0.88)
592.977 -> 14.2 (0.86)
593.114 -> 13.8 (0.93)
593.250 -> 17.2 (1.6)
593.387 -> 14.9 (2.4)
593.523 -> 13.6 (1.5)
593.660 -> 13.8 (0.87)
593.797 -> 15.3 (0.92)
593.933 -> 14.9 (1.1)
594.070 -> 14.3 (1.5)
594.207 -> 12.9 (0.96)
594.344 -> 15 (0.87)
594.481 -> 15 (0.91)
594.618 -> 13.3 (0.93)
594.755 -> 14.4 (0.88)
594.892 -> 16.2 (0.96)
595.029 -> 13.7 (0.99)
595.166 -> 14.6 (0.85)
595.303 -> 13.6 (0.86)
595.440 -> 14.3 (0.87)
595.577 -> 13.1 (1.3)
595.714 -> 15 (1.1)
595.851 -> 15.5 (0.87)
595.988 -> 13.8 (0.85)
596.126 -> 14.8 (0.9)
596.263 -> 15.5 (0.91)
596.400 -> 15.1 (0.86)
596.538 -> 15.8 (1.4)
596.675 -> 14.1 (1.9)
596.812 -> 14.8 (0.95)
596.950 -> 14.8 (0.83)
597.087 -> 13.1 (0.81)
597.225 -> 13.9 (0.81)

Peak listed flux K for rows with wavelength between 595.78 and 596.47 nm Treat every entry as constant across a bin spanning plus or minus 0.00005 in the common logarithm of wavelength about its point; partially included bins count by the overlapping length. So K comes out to 15.5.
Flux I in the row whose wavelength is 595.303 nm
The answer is 13.6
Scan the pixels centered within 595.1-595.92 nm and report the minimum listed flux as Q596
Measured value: 13.1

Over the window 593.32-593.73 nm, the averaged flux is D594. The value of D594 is 14.1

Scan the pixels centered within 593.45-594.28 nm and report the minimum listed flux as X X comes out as 12.9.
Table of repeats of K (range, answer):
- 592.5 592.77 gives 13.9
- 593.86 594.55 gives 15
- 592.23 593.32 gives 17.2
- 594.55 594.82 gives 14.4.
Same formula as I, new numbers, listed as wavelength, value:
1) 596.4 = 15.1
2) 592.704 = 13.7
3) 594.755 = 14.4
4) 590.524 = 12.1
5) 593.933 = 14.9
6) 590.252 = 11.4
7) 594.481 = 15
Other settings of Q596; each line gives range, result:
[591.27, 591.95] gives 12.2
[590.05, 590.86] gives 11.4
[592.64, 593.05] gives 13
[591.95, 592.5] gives 13.9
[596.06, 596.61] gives 14.8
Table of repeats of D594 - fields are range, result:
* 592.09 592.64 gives 14.1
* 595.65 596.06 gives 14.8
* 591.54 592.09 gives 13.4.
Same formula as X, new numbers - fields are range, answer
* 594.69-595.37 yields 13.6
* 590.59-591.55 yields 12.6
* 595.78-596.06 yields 13.8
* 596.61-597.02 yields 14.1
